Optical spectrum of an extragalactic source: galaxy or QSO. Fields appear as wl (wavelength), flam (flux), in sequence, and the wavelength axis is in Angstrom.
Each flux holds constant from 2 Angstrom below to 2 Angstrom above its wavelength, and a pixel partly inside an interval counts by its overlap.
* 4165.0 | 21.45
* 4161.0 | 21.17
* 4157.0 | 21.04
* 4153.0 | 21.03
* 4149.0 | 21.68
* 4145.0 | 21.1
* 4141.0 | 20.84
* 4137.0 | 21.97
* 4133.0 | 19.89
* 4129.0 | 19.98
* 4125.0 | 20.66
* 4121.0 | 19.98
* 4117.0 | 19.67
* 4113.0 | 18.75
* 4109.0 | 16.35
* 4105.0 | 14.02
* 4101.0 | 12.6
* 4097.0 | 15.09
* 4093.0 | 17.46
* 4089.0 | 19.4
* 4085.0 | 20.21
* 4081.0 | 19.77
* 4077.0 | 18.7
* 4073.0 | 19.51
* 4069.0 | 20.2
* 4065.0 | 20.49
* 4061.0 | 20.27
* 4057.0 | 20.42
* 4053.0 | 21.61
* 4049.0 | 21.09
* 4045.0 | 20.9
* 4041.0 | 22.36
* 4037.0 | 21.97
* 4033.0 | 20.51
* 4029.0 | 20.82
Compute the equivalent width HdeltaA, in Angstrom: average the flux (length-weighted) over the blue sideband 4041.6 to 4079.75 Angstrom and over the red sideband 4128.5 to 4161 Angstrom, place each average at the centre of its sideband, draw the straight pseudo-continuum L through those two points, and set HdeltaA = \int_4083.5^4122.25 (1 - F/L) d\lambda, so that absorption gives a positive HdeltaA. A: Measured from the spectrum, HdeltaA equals 6.45 Angstrom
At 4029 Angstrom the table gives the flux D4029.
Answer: 20.82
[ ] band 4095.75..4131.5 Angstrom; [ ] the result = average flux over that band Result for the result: 17.5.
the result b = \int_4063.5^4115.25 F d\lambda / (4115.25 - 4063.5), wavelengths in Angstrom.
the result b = 17.9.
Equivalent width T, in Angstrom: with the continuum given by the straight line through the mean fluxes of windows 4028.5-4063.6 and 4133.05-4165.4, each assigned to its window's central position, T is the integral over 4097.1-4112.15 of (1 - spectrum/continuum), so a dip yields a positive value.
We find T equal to 4.6 Angstrom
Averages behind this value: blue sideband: 21.1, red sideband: 21.2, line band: 14.8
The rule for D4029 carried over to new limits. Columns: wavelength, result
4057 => 20.42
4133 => 19.89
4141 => 20.84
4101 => 12.6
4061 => 20.27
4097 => 15.09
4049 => 21.09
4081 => 19.77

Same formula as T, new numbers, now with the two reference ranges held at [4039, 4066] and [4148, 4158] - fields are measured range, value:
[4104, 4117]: 2.5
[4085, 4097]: 1.7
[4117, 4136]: 0.9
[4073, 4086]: 1.0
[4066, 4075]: 0.5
